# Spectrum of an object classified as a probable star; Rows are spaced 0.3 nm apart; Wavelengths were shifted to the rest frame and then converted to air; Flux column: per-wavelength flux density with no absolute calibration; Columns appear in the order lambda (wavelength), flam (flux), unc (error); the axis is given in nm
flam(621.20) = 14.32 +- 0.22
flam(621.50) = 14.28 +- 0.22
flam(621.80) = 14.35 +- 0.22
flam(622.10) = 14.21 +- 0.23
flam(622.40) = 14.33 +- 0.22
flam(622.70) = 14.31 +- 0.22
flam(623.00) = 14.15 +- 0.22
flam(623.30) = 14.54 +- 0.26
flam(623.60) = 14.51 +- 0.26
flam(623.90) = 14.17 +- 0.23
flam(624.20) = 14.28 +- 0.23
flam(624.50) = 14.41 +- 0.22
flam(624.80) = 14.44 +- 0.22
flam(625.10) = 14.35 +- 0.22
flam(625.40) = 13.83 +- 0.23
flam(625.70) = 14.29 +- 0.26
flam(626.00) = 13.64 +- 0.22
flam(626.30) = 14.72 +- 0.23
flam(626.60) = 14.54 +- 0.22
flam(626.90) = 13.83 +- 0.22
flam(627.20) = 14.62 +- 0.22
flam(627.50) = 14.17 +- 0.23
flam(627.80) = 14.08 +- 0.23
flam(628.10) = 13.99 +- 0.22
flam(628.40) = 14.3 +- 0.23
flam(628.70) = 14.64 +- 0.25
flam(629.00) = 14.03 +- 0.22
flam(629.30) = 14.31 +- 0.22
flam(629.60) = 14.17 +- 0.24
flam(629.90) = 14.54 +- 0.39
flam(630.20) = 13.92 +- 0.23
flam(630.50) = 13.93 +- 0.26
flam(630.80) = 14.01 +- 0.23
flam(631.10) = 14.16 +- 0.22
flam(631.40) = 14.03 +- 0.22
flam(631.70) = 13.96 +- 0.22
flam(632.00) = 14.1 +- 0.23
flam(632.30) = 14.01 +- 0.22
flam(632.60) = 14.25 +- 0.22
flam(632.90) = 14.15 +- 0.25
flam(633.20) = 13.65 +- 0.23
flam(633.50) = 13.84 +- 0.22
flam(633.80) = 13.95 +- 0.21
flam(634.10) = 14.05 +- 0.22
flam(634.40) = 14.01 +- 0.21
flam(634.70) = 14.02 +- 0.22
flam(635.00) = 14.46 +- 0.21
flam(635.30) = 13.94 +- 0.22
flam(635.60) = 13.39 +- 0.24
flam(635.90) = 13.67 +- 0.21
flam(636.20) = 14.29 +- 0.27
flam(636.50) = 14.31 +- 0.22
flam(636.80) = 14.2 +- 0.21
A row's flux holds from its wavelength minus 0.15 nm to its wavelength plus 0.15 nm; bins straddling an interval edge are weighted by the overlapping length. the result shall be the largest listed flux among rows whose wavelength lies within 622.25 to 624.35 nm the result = 14.54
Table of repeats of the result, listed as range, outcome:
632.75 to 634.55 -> 14.15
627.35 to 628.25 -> 14.17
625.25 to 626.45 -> 14.72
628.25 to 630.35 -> 14.64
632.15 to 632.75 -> 14.25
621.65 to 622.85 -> 14.35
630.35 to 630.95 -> 14.01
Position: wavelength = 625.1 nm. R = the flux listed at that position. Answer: 14.35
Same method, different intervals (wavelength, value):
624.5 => 14.41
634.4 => 14.01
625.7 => 14.29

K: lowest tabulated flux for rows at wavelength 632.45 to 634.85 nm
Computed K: 13.65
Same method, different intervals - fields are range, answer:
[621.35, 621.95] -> 14.28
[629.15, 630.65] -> 13.92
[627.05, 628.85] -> 13.99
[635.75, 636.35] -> 13.67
